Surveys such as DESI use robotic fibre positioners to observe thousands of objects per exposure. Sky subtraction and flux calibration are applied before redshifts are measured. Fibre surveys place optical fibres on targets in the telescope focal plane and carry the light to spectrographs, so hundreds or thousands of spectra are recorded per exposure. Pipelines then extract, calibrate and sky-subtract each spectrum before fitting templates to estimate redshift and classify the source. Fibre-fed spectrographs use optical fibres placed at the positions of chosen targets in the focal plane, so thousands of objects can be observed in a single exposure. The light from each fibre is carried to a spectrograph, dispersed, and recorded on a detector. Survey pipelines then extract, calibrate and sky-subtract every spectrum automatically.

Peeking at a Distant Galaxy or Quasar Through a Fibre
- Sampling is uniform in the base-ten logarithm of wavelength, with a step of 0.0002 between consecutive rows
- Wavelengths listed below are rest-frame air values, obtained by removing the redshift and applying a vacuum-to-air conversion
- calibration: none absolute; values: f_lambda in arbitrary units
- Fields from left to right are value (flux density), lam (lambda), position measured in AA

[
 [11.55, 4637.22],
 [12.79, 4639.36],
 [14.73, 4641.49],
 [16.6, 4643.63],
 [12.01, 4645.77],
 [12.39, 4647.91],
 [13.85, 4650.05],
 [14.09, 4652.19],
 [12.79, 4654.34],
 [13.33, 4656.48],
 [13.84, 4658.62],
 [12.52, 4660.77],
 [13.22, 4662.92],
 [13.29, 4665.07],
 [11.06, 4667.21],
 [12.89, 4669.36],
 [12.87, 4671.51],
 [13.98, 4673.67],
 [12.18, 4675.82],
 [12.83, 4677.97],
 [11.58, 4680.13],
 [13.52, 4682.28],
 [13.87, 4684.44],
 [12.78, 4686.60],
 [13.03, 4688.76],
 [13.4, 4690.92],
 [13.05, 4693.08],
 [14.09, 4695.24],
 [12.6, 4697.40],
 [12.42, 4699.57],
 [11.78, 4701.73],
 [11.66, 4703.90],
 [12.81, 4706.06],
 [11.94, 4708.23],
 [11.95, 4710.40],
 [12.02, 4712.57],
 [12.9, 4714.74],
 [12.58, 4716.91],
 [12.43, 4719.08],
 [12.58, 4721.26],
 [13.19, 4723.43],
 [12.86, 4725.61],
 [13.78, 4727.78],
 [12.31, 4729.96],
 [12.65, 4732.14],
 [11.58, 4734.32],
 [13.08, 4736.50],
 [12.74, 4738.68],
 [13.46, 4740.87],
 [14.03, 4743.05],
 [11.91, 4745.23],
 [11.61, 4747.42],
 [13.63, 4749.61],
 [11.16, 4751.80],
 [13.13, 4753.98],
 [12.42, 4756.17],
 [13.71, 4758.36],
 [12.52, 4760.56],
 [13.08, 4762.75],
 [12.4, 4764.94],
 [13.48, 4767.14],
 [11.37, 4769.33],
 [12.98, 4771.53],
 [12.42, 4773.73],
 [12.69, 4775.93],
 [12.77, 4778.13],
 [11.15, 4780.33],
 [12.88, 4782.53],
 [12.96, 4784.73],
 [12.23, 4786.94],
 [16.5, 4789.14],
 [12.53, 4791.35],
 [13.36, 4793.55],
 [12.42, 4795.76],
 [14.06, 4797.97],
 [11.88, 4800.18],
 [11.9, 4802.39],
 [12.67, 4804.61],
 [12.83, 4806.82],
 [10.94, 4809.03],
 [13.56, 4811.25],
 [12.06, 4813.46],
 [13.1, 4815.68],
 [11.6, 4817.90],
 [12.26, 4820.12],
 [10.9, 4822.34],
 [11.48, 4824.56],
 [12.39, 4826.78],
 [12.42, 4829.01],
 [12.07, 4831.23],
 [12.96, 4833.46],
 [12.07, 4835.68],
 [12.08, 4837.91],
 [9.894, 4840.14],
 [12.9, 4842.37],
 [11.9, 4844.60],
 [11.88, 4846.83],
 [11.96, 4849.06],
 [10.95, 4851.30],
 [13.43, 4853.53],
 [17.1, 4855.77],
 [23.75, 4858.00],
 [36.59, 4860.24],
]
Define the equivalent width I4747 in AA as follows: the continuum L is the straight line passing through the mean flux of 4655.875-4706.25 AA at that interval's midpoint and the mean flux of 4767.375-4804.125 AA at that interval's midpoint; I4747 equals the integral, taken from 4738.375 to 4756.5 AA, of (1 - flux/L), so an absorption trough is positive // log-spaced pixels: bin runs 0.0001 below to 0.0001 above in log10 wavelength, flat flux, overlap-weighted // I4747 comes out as 0.2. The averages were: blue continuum 12.9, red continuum 12.8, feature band 12.7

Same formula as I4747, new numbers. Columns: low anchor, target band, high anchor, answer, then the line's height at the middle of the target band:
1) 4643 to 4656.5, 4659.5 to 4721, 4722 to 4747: 2.3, 13.2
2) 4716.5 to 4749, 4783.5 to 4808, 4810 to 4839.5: -1.3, 12.4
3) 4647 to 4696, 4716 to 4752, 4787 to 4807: 1.0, 13.1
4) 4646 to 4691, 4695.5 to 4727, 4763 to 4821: 1.0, 12.9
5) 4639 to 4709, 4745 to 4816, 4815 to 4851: -2.2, 12.3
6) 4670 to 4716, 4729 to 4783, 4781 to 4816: 0.8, 12.8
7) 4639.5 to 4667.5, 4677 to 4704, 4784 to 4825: 0.7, 13.2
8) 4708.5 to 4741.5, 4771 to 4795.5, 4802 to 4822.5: -1.1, 12.4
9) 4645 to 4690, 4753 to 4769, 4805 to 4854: -0.6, 12.4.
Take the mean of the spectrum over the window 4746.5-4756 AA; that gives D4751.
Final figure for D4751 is 12.4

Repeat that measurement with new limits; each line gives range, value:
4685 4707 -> 12.8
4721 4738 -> 12.8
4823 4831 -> 12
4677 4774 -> 12.7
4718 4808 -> 12.8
